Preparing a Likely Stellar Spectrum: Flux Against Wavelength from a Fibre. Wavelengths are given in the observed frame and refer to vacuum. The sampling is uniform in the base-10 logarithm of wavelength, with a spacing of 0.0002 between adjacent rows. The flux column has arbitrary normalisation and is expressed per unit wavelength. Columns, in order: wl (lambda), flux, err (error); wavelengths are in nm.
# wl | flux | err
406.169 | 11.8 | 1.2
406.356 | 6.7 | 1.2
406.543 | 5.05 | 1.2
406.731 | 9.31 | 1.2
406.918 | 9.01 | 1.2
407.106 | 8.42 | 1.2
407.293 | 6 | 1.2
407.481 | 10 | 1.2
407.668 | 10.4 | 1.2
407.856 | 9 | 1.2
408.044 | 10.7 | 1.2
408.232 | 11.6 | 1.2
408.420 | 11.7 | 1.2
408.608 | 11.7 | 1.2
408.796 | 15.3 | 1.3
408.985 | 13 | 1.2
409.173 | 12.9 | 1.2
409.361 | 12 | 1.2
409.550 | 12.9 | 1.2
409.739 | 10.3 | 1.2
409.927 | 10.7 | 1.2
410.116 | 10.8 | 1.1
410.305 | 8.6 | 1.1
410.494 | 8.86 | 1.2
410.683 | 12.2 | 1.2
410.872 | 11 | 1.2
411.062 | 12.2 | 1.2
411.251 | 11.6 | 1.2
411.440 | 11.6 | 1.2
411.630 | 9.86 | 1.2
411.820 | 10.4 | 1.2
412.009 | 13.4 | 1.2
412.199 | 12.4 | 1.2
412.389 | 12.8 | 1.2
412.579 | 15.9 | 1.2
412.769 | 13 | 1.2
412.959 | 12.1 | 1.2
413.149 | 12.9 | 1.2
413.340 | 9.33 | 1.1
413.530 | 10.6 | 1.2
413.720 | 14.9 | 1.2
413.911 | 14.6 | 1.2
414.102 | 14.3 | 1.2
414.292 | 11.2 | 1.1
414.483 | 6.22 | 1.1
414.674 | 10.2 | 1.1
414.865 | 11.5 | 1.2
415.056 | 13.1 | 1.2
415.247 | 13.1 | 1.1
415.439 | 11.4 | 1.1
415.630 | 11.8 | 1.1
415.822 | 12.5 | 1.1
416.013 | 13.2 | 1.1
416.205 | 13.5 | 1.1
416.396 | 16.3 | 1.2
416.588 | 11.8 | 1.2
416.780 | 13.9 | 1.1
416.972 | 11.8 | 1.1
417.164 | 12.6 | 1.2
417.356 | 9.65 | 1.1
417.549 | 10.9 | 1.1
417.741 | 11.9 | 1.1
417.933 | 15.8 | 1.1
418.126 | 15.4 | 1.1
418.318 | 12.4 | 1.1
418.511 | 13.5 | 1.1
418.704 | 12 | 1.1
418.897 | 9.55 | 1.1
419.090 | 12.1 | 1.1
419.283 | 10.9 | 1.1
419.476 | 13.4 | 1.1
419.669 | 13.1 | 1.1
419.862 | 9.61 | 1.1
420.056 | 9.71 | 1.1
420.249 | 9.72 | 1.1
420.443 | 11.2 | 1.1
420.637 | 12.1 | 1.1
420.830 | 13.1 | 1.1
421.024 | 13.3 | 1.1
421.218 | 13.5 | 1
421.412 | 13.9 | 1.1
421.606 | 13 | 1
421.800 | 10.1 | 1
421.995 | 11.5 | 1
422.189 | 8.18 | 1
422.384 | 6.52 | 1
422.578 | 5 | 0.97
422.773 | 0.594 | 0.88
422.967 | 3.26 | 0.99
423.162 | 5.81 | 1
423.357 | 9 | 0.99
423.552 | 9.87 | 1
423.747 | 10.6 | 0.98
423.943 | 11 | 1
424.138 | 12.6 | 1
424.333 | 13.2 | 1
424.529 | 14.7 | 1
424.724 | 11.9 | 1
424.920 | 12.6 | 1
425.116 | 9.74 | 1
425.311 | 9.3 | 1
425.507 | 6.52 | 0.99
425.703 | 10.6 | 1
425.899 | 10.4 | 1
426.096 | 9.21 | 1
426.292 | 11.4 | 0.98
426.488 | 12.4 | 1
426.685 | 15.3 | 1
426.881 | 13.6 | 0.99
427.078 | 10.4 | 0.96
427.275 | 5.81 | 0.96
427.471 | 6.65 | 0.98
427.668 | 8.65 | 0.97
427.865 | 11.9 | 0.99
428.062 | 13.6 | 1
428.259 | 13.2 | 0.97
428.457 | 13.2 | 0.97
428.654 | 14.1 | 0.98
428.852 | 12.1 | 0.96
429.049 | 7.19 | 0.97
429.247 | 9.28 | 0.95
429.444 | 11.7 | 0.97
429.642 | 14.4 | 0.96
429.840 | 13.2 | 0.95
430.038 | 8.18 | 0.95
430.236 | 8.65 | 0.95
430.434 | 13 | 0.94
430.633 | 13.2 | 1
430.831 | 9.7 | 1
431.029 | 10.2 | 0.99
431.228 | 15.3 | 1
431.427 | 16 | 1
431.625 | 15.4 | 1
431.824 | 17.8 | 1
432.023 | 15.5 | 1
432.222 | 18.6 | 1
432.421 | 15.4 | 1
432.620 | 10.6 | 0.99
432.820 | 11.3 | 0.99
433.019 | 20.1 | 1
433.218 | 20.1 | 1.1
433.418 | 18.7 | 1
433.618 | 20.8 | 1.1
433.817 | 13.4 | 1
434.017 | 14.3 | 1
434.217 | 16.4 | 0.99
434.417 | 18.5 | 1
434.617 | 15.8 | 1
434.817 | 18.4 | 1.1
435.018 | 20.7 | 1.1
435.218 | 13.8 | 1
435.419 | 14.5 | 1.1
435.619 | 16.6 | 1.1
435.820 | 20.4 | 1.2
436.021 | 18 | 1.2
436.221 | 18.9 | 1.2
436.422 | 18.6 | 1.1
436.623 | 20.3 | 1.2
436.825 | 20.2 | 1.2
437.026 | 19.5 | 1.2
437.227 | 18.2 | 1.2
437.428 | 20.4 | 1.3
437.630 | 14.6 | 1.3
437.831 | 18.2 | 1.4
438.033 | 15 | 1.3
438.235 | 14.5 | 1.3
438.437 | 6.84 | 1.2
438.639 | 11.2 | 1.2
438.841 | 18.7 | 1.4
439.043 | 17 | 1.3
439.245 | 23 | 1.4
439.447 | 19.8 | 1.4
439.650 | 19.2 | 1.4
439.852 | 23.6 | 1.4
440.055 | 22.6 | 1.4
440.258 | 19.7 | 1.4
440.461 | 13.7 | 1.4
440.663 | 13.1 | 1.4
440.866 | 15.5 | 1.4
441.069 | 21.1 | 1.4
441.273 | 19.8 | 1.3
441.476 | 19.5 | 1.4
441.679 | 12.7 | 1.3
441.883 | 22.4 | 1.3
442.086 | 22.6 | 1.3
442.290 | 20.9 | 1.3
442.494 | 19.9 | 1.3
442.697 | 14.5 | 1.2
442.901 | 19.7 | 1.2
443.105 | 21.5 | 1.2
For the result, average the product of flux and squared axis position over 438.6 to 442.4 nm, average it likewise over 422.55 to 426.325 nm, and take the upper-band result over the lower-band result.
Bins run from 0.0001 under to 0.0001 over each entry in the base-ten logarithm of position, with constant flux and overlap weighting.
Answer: 2.2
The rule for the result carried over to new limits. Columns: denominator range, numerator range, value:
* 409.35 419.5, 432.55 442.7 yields 1.64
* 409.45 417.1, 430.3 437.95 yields 1.53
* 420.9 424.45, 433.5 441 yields 1.95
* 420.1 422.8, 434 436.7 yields 1.81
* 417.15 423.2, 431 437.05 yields 1.69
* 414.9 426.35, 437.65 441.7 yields 1.70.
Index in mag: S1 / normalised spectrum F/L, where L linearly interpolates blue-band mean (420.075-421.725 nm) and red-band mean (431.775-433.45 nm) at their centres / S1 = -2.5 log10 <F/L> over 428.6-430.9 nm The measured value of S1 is 0.34 mag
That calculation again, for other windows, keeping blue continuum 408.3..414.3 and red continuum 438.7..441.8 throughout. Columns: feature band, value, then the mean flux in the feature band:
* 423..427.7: 0.41 mag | 10.4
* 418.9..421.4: 0.19 mag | 11.8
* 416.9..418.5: 0.07 mag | 12.6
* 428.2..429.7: 0.33 mag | 11.8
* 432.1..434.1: 0.04 mag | 16.3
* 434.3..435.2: -0.04 mag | 17.9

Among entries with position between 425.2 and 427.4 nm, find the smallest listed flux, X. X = 5.81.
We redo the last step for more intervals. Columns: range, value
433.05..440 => 6.84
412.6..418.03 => 6.22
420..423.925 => 0.594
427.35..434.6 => 6.65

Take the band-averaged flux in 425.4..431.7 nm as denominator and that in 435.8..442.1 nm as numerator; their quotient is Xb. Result 1.6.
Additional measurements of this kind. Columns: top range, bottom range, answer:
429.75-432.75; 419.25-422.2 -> 1.14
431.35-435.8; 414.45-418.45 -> 1.33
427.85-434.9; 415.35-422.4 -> 1.17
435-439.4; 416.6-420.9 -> 1.43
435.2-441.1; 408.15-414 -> 1.47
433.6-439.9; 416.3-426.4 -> 1.59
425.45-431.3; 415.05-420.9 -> 0.91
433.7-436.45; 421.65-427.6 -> 1.77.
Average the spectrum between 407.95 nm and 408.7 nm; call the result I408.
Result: 11.4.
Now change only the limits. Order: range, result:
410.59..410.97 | 11.6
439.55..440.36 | 21.3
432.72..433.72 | 18.2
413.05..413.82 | 11.9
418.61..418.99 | 10.8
